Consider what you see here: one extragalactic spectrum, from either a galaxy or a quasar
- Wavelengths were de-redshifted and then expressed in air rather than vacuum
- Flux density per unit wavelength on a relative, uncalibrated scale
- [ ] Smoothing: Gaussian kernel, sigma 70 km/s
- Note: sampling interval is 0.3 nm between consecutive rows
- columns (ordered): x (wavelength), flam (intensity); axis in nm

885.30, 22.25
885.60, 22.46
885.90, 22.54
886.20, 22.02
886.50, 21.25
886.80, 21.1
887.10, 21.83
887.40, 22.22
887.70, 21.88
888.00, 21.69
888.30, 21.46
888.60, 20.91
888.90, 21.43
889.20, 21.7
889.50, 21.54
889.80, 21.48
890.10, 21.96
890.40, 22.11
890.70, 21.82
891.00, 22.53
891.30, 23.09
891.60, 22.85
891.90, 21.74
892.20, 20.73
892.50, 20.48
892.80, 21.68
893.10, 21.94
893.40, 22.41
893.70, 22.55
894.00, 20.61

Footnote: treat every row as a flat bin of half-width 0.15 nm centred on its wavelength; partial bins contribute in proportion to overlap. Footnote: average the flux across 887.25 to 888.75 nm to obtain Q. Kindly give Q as 21.6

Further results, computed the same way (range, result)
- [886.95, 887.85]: 22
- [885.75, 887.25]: 21.7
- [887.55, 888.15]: 21.8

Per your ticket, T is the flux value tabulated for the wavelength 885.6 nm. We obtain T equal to 22.46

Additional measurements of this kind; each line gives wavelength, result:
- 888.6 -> 20.91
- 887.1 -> 21.83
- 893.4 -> 22.41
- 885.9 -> 22.54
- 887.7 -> 21.88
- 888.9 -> 21.43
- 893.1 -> 21.94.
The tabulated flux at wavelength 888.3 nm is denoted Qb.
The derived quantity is 21.46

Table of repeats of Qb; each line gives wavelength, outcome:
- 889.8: 21.48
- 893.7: 22.55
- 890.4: 22.11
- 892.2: 20.73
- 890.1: 21.96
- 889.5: 21.54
